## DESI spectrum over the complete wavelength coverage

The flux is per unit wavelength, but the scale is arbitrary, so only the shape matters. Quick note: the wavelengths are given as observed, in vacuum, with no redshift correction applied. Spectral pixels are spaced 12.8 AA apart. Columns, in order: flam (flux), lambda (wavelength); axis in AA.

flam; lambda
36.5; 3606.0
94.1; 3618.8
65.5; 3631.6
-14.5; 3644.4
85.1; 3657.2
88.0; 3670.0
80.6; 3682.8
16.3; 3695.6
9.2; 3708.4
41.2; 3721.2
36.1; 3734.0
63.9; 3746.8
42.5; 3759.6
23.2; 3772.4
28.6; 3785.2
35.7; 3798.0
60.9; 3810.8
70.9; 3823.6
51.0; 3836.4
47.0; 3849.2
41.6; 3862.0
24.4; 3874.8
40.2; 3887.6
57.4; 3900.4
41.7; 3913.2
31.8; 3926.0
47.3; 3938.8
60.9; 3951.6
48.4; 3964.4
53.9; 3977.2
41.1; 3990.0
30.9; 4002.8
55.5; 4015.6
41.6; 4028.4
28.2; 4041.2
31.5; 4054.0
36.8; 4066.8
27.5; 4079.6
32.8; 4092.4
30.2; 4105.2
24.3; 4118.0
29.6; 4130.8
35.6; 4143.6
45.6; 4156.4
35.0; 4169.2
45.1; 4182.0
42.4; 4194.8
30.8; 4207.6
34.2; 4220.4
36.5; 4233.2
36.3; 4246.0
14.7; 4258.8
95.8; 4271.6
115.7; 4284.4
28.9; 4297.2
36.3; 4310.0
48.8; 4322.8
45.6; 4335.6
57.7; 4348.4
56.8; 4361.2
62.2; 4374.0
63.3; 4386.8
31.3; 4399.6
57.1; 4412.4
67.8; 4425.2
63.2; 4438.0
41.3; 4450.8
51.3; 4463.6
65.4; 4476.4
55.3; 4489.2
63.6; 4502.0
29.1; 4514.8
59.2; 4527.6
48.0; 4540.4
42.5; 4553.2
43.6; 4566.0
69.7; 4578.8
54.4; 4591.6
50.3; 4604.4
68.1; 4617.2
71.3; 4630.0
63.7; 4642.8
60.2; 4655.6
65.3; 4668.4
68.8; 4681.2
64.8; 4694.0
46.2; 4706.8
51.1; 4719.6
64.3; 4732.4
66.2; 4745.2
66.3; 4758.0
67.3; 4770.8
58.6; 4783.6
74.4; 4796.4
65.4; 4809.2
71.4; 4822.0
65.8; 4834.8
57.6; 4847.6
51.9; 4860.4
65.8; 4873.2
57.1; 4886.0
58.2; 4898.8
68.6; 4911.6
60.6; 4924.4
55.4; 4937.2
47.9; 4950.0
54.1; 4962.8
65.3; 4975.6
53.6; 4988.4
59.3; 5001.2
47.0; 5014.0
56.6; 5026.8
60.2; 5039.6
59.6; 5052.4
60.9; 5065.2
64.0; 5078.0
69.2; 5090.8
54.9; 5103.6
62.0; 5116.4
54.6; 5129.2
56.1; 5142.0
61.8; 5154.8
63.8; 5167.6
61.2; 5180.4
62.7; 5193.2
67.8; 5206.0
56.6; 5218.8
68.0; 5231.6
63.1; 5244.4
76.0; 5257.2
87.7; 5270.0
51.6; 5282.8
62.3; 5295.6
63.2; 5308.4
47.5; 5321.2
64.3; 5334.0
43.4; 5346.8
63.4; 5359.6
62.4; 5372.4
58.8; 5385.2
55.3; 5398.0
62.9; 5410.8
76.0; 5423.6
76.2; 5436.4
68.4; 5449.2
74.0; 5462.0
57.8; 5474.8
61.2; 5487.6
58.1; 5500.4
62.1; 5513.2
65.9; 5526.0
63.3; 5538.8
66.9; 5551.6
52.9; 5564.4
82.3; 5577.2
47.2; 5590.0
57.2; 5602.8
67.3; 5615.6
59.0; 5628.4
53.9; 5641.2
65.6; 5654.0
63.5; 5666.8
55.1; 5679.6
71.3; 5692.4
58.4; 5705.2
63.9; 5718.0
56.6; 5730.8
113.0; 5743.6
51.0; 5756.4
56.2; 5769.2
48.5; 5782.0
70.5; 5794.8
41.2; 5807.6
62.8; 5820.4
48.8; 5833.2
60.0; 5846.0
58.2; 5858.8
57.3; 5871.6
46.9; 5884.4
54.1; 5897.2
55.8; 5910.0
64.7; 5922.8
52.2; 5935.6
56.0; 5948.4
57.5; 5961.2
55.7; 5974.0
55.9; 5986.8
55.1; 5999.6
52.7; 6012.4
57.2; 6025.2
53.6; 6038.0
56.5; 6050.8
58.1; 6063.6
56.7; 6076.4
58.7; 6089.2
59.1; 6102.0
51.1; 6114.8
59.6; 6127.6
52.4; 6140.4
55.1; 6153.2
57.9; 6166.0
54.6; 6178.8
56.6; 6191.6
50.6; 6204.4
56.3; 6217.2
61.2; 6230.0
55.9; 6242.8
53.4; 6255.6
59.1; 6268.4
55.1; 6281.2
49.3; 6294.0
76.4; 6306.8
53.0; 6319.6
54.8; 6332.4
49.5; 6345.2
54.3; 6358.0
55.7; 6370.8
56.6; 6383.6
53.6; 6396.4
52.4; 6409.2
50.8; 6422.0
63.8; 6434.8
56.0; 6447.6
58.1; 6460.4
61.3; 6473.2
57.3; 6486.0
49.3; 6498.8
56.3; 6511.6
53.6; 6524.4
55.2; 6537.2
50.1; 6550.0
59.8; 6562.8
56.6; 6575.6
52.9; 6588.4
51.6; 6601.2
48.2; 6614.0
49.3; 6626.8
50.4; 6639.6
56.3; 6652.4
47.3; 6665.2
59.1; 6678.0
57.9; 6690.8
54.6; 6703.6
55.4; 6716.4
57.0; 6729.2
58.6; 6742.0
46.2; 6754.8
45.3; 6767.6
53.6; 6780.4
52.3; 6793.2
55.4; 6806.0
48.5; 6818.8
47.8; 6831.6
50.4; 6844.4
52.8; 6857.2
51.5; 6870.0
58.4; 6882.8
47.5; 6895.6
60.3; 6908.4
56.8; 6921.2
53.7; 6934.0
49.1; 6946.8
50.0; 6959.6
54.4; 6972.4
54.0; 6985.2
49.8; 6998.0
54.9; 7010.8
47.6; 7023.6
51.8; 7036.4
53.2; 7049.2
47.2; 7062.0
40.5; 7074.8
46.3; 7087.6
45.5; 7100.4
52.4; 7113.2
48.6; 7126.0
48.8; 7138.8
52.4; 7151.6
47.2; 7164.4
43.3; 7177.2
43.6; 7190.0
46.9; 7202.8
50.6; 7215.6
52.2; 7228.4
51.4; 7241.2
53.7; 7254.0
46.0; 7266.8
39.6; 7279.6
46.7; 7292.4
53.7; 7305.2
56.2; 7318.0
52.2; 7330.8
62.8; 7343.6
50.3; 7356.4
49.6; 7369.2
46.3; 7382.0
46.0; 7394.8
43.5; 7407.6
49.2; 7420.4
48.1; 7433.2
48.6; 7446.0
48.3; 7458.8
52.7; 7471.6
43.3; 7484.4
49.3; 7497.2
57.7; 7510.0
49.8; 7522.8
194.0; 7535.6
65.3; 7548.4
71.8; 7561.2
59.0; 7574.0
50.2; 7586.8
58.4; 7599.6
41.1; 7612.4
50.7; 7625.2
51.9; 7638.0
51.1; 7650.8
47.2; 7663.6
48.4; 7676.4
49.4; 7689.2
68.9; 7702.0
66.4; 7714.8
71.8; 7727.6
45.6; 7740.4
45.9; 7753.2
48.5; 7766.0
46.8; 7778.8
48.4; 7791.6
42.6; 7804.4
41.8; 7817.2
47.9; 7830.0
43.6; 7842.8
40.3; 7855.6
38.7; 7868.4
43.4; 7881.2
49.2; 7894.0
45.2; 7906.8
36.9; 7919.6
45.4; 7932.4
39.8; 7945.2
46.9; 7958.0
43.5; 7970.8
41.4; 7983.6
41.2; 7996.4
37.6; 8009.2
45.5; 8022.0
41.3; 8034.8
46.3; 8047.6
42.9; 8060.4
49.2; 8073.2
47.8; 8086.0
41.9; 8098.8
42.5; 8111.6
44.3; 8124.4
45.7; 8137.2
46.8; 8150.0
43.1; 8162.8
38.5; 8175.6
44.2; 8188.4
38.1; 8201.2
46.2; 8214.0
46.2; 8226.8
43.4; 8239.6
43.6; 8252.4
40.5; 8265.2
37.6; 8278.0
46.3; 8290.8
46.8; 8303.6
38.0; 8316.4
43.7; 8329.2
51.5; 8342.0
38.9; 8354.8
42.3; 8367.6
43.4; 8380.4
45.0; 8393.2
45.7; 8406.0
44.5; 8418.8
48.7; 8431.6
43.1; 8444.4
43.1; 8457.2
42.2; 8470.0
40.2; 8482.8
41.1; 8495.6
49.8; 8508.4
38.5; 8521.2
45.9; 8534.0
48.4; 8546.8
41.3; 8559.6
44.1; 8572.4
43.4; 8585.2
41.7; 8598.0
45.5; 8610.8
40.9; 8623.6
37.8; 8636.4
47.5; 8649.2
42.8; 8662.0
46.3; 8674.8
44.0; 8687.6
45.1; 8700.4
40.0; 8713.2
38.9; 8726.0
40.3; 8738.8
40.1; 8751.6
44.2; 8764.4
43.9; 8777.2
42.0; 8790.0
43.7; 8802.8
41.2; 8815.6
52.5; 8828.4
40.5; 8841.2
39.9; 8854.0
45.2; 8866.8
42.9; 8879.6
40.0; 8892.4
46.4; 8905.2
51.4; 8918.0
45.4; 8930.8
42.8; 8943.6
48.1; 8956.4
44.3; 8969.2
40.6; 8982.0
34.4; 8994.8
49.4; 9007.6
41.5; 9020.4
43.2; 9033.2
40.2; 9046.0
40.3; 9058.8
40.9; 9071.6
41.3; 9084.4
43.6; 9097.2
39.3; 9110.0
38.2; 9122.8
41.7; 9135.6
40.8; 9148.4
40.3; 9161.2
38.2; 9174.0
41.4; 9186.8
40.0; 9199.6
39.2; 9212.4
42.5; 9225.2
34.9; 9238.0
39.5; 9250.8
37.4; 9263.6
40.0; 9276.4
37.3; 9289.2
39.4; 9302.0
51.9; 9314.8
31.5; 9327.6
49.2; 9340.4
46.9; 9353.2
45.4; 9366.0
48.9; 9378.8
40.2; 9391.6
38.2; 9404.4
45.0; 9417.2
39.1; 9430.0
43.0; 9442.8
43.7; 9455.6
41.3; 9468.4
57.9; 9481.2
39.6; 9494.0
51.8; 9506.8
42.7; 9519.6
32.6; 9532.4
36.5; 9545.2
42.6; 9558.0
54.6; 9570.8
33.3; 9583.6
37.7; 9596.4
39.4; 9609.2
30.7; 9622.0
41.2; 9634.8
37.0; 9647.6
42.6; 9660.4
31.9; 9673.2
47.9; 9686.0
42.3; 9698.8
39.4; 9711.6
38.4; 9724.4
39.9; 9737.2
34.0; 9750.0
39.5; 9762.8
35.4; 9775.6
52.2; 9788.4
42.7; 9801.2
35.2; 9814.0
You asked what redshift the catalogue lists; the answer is 0.15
